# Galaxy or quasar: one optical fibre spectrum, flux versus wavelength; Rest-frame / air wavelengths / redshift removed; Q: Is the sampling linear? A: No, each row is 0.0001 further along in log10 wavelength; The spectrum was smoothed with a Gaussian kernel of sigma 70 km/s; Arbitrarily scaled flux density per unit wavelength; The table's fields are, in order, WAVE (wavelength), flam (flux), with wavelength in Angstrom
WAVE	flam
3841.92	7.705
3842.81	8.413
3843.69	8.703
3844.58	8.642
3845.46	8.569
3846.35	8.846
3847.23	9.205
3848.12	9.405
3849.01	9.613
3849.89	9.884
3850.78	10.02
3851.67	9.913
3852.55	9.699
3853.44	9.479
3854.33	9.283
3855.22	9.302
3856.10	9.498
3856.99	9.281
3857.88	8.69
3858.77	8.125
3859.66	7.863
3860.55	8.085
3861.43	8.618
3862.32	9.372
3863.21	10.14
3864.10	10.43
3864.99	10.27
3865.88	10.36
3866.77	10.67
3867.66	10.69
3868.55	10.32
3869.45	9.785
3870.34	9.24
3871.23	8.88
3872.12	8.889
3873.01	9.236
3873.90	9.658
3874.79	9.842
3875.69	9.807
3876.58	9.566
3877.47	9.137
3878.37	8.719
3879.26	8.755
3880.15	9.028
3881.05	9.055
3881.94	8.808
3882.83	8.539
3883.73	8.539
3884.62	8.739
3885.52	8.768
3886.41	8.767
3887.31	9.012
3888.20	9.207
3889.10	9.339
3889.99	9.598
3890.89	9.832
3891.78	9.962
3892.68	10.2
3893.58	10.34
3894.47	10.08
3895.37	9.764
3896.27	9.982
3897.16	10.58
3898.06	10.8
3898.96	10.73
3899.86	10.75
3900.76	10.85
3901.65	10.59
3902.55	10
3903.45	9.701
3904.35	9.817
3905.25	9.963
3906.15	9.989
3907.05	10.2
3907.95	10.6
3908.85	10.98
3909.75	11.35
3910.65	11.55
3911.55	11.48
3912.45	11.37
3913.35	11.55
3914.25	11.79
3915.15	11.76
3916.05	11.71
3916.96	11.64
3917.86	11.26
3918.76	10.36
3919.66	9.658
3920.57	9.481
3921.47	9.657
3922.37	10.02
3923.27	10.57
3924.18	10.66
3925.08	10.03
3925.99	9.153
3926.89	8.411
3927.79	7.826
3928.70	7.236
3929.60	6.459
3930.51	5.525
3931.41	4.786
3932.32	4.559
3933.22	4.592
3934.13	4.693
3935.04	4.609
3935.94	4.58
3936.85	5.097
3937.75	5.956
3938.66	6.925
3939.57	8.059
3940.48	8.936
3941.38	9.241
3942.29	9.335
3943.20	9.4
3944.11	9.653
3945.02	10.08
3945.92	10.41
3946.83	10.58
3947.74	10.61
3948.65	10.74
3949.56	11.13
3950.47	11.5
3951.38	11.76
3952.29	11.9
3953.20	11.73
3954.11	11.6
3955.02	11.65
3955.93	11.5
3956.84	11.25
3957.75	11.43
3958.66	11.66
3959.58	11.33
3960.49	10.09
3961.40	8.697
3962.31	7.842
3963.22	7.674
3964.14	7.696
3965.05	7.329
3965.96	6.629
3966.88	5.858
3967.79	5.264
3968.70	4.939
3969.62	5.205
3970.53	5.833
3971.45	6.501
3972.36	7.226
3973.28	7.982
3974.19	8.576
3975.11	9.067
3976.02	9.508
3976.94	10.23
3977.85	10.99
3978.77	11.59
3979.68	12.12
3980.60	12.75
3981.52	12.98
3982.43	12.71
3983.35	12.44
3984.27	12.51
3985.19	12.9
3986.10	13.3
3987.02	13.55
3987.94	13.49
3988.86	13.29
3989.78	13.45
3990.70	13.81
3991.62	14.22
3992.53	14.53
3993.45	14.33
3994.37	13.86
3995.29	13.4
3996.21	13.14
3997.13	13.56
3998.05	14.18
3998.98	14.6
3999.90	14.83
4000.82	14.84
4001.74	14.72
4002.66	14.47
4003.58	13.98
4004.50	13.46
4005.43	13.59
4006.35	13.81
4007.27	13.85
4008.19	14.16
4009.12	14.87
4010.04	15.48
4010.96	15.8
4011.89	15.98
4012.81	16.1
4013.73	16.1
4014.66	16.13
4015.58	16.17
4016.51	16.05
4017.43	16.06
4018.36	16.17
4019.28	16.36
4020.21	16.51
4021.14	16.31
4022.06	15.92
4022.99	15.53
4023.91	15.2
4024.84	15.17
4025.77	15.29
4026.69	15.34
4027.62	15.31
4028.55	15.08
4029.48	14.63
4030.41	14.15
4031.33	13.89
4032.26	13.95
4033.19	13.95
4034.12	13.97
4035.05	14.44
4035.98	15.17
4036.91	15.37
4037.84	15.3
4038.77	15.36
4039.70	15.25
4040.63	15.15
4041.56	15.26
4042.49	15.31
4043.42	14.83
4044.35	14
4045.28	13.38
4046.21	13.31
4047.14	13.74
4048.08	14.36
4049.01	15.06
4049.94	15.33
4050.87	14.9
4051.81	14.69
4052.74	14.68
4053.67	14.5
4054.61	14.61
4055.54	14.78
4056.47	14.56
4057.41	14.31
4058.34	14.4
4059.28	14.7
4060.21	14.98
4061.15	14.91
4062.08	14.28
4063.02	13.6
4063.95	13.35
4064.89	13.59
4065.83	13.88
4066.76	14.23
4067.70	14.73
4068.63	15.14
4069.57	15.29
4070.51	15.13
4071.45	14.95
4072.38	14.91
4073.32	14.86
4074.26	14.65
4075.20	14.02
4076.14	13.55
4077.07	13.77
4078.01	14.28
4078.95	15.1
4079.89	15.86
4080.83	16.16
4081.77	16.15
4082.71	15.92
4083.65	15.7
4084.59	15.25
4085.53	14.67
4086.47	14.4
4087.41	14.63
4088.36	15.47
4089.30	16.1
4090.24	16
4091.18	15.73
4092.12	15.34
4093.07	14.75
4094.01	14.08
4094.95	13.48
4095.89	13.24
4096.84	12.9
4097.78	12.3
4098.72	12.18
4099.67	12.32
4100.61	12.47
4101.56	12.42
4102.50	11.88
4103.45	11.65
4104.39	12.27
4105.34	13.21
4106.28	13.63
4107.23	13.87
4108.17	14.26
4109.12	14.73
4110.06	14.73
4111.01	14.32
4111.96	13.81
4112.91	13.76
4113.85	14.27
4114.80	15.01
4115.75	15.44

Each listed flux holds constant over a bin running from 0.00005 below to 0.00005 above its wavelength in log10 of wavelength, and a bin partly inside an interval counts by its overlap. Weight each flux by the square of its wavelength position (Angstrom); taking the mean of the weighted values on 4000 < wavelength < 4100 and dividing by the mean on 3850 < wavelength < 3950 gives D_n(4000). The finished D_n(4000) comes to 1.7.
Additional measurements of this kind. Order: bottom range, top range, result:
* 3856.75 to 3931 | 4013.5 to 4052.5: 1.66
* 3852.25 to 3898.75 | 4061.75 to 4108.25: 1.67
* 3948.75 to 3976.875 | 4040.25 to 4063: 1.68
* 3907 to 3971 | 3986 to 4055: 1.69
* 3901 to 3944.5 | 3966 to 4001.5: 1.30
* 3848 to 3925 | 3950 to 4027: 1.33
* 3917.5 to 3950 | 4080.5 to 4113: 1.83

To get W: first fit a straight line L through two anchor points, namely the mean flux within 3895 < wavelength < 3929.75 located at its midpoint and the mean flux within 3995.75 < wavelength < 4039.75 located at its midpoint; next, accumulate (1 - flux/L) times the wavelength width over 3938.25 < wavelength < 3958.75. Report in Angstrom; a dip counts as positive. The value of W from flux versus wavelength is 2.5 Angstrom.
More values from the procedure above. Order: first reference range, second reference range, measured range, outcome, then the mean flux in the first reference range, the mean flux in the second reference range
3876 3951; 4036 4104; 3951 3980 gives 4.97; 9.34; 14.5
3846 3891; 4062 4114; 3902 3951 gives 6.36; 9.33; 14.2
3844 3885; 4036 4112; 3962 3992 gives 5.24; 9.31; 14.4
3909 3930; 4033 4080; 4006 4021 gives -2.73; 10.2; 14.6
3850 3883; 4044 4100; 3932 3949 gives 5.24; 9.39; 14.5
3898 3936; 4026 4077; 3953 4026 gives -0.80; 9.41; 14.6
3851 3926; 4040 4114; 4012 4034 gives -4.01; 9.89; 14.3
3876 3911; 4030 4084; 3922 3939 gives 6.17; 9.8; 14.6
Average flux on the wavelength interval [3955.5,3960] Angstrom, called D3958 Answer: 11.4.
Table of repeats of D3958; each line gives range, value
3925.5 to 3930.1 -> 7.8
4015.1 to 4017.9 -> 16.1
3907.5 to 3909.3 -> 10.8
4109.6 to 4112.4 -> 14.3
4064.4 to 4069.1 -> 14.3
